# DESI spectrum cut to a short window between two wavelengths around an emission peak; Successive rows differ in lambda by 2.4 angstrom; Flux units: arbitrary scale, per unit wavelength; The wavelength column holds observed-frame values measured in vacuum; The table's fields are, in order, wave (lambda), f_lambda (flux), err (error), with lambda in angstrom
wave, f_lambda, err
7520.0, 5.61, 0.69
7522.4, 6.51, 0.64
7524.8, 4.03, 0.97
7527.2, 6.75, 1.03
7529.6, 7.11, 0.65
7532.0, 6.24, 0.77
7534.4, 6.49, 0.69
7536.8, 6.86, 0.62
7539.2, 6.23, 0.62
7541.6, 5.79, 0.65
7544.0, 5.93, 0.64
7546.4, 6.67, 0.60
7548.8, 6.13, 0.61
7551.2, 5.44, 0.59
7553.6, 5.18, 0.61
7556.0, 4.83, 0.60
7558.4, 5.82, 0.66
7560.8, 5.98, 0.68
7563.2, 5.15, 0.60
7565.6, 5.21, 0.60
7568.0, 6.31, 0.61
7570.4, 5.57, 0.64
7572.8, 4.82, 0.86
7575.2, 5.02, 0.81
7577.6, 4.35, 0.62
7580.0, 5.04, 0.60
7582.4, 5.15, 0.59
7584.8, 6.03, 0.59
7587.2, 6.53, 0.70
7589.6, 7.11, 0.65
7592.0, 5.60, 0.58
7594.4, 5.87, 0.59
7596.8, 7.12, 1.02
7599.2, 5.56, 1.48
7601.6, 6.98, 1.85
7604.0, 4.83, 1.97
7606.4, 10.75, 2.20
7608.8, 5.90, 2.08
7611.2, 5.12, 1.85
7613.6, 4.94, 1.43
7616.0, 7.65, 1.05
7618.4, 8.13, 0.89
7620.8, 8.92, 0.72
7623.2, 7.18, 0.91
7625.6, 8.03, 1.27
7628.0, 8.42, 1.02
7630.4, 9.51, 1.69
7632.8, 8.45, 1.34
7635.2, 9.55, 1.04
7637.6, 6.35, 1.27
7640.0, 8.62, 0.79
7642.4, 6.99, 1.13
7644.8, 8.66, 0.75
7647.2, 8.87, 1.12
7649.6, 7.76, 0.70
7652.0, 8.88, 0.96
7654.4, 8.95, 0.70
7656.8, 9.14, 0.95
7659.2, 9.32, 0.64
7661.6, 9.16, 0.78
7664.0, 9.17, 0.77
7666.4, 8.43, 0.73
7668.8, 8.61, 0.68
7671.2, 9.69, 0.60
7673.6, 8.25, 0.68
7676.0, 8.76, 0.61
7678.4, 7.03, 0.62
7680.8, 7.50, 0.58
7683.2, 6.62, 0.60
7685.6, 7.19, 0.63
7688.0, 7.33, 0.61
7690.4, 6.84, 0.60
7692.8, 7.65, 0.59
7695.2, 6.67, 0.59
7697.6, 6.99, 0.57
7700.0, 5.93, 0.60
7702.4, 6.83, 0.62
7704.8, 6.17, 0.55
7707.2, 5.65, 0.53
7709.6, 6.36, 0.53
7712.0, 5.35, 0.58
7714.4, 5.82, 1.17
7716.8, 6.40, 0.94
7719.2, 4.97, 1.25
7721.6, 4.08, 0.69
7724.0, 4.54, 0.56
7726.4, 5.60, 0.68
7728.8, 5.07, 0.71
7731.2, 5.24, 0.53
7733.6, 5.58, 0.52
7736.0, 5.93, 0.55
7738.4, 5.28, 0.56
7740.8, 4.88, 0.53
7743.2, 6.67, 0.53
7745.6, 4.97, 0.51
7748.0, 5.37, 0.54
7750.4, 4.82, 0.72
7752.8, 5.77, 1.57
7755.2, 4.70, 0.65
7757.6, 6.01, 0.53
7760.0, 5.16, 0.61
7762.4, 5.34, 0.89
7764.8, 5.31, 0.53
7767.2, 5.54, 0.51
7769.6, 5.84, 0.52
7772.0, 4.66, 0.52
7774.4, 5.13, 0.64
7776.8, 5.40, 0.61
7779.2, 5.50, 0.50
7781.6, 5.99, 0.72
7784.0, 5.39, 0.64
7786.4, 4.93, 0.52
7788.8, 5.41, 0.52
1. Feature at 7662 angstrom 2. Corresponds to Mg II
